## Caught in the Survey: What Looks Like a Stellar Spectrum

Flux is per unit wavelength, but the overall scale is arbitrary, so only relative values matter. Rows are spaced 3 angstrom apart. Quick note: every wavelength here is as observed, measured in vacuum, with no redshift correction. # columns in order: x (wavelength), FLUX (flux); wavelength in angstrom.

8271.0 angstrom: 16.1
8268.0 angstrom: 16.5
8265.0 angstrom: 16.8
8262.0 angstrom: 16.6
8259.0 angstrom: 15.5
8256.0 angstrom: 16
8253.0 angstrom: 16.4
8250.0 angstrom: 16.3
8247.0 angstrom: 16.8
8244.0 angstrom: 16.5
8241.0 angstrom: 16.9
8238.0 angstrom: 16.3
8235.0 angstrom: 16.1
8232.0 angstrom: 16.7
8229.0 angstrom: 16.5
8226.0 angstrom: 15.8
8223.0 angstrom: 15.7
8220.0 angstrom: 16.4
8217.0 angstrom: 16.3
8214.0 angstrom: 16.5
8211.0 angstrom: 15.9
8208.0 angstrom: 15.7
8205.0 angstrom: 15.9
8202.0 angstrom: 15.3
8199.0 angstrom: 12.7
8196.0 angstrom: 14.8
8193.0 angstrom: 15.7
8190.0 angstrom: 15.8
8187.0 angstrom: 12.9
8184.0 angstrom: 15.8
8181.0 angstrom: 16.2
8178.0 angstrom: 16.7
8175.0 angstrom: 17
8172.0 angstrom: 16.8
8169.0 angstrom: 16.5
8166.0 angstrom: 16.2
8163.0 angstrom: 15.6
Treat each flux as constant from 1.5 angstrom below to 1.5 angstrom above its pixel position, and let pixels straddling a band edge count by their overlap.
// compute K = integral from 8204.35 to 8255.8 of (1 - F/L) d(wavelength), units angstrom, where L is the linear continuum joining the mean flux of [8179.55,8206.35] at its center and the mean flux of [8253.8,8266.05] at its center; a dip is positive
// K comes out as -2.0 angstrom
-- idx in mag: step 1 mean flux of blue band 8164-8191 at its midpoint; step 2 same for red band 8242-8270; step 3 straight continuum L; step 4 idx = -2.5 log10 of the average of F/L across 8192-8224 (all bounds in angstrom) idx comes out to 0.04 mag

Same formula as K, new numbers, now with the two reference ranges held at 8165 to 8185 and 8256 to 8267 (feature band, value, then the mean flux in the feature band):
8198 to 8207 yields 0.9 angstrom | 14.8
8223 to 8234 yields 0.1 angstrom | 16.2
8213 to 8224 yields 0.1 angstrom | 16.2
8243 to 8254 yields -0.1 angstrom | 16.5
